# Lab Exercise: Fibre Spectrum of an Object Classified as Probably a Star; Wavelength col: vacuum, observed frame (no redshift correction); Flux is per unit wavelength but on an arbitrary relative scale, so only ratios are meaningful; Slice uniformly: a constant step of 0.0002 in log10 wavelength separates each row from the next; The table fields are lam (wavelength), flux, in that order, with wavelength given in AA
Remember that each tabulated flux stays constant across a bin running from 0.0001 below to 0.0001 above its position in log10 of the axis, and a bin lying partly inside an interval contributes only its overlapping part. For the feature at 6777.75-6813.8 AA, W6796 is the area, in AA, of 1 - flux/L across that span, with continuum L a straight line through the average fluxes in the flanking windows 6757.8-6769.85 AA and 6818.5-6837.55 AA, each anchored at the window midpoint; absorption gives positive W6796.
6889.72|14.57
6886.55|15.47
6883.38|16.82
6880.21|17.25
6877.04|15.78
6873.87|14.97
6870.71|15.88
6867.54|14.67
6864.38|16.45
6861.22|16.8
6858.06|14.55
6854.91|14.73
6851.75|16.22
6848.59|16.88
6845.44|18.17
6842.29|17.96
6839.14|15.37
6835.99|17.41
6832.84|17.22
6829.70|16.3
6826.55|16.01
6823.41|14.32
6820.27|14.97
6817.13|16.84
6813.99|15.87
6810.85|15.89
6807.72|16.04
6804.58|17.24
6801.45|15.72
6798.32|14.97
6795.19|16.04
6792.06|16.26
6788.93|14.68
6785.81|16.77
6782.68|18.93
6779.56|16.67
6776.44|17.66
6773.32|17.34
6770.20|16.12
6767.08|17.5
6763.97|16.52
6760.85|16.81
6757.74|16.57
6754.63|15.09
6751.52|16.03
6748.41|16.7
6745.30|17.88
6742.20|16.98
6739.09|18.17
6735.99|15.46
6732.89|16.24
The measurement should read 0.3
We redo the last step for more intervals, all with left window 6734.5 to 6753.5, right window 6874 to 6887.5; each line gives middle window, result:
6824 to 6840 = 0.1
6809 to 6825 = 0.9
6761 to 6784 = -0.7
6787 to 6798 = 0.7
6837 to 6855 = -0.4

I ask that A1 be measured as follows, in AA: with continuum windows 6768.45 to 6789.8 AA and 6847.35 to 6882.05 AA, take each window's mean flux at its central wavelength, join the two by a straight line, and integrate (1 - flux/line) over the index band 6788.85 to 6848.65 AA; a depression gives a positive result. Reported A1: 0.7 AA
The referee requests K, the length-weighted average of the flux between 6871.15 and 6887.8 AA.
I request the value 16.1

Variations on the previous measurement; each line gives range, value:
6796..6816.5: 16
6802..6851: 16.4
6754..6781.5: 16.8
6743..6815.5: 16.5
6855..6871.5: 15.6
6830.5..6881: 16.3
